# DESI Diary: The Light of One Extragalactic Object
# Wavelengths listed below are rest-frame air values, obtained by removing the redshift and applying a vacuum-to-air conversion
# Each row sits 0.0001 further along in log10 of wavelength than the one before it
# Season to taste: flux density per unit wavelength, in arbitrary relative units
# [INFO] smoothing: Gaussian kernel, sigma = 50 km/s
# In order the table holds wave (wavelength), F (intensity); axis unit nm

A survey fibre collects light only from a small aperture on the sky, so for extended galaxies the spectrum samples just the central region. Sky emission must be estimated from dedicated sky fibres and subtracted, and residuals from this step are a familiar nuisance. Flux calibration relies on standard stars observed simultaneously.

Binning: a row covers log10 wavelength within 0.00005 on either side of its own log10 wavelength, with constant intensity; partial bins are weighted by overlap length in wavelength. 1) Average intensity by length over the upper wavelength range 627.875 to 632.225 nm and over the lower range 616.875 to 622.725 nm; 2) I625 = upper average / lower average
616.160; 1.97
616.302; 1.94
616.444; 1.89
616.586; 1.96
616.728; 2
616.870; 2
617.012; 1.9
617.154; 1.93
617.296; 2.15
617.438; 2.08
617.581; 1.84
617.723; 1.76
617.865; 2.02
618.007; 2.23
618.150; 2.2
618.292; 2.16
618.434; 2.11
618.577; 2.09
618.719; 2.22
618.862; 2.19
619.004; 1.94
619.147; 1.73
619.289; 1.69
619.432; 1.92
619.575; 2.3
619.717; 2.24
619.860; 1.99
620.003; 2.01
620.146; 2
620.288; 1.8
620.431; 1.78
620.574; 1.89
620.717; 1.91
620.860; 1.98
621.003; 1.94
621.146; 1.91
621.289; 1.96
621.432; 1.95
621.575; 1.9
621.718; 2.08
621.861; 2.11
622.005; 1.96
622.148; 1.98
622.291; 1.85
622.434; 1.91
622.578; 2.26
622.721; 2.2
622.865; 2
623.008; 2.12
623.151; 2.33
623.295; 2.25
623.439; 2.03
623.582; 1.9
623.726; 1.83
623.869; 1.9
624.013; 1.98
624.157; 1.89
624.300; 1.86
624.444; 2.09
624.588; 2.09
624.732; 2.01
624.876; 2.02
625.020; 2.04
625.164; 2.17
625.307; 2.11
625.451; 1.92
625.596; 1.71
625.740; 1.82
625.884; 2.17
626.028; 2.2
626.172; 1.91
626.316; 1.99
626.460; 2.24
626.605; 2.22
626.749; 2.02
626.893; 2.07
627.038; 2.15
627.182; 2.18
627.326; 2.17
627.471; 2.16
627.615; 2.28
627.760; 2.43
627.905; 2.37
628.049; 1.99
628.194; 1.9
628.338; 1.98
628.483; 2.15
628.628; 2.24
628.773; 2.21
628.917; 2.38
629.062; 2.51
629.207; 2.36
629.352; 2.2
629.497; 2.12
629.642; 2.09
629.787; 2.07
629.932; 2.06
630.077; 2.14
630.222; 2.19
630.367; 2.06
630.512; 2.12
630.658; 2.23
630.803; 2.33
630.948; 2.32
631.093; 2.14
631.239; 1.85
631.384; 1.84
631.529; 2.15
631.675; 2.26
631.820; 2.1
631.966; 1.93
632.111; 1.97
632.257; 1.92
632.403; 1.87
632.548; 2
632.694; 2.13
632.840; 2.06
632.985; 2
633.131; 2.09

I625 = 1.1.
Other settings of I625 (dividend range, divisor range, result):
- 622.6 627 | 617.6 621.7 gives 1.02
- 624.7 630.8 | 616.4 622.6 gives 1.07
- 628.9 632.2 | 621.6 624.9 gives 1.06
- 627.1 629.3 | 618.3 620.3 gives 1.10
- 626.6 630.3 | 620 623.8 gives 1.09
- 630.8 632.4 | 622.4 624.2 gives 1.00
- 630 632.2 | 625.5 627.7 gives 1.01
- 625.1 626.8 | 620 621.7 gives 1.06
